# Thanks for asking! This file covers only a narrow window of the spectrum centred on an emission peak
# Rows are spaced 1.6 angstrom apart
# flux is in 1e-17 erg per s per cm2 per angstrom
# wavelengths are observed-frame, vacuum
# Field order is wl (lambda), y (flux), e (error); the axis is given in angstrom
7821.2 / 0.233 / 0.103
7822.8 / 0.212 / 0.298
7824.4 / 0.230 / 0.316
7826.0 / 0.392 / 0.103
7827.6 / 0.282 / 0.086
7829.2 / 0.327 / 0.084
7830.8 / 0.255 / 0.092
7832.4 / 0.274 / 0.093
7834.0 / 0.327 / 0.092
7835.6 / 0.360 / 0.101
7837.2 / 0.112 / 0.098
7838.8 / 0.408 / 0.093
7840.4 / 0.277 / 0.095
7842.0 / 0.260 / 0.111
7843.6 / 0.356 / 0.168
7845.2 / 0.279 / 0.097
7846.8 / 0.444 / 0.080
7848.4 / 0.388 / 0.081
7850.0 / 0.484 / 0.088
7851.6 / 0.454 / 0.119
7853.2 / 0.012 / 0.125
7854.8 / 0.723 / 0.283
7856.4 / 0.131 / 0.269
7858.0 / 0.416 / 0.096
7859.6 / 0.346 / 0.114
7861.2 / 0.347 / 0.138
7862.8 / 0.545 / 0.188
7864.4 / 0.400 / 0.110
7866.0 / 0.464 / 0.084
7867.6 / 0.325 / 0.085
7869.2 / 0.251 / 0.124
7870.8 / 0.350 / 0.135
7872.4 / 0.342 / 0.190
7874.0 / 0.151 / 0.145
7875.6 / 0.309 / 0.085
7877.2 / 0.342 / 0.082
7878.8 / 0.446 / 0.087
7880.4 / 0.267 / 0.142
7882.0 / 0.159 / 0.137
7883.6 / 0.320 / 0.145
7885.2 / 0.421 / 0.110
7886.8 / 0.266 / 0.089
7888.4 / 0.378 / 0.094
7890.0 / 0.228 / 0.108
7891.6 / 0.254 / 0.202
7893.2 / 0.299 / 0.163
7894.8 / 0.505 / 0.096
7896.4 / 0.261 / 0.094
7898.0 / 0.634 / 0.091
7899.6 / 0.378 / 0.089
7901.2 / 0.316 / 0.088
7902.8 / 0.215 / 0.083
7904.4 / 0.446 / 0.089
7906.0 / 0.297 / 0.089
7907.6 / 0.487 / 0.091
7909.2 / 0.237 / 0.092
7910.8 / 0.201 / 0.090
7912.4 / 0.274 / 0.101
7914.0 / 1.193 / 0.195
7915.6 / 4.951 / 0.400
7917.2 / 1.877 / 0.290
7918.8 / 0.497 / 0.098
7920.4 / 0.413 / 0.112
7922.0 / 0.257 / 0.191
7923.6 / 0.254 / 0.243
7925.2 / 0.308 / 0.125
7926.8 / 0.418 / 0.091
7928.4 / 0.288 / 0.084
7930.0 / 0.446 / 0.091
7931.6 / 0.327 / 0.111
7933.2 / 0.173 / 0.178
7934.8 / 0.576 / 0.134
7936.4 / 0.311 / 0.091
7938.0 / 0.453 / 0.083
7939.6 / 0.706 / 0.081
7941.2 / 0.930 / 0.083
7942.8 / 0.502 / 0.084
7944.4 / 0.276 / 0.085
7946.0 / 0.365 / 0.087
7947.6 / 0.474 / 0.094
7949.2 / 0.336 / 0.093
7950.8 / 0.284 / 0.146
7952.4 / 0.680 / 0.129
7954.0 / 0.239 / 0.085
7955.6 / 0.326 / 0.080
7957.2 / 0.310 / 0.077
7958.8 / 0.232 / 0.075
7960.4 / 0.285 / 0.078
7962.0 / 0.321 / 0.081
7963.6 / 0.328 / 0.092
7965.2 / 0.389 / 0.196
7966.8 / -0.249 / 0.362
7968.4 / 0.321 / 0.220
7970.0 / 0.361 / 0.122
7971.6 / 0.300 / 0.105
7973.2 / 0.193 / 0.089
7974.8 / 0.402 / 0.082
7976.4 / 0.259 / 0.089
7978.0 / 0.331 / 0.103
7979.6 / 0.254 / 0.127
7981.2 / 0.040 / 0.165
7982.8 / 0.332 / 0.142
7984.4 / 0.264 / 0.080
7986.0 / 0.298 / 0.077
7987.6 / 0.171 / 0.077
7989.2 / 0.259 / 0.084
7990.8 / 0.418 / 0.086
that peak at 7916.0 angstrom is H-alpha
